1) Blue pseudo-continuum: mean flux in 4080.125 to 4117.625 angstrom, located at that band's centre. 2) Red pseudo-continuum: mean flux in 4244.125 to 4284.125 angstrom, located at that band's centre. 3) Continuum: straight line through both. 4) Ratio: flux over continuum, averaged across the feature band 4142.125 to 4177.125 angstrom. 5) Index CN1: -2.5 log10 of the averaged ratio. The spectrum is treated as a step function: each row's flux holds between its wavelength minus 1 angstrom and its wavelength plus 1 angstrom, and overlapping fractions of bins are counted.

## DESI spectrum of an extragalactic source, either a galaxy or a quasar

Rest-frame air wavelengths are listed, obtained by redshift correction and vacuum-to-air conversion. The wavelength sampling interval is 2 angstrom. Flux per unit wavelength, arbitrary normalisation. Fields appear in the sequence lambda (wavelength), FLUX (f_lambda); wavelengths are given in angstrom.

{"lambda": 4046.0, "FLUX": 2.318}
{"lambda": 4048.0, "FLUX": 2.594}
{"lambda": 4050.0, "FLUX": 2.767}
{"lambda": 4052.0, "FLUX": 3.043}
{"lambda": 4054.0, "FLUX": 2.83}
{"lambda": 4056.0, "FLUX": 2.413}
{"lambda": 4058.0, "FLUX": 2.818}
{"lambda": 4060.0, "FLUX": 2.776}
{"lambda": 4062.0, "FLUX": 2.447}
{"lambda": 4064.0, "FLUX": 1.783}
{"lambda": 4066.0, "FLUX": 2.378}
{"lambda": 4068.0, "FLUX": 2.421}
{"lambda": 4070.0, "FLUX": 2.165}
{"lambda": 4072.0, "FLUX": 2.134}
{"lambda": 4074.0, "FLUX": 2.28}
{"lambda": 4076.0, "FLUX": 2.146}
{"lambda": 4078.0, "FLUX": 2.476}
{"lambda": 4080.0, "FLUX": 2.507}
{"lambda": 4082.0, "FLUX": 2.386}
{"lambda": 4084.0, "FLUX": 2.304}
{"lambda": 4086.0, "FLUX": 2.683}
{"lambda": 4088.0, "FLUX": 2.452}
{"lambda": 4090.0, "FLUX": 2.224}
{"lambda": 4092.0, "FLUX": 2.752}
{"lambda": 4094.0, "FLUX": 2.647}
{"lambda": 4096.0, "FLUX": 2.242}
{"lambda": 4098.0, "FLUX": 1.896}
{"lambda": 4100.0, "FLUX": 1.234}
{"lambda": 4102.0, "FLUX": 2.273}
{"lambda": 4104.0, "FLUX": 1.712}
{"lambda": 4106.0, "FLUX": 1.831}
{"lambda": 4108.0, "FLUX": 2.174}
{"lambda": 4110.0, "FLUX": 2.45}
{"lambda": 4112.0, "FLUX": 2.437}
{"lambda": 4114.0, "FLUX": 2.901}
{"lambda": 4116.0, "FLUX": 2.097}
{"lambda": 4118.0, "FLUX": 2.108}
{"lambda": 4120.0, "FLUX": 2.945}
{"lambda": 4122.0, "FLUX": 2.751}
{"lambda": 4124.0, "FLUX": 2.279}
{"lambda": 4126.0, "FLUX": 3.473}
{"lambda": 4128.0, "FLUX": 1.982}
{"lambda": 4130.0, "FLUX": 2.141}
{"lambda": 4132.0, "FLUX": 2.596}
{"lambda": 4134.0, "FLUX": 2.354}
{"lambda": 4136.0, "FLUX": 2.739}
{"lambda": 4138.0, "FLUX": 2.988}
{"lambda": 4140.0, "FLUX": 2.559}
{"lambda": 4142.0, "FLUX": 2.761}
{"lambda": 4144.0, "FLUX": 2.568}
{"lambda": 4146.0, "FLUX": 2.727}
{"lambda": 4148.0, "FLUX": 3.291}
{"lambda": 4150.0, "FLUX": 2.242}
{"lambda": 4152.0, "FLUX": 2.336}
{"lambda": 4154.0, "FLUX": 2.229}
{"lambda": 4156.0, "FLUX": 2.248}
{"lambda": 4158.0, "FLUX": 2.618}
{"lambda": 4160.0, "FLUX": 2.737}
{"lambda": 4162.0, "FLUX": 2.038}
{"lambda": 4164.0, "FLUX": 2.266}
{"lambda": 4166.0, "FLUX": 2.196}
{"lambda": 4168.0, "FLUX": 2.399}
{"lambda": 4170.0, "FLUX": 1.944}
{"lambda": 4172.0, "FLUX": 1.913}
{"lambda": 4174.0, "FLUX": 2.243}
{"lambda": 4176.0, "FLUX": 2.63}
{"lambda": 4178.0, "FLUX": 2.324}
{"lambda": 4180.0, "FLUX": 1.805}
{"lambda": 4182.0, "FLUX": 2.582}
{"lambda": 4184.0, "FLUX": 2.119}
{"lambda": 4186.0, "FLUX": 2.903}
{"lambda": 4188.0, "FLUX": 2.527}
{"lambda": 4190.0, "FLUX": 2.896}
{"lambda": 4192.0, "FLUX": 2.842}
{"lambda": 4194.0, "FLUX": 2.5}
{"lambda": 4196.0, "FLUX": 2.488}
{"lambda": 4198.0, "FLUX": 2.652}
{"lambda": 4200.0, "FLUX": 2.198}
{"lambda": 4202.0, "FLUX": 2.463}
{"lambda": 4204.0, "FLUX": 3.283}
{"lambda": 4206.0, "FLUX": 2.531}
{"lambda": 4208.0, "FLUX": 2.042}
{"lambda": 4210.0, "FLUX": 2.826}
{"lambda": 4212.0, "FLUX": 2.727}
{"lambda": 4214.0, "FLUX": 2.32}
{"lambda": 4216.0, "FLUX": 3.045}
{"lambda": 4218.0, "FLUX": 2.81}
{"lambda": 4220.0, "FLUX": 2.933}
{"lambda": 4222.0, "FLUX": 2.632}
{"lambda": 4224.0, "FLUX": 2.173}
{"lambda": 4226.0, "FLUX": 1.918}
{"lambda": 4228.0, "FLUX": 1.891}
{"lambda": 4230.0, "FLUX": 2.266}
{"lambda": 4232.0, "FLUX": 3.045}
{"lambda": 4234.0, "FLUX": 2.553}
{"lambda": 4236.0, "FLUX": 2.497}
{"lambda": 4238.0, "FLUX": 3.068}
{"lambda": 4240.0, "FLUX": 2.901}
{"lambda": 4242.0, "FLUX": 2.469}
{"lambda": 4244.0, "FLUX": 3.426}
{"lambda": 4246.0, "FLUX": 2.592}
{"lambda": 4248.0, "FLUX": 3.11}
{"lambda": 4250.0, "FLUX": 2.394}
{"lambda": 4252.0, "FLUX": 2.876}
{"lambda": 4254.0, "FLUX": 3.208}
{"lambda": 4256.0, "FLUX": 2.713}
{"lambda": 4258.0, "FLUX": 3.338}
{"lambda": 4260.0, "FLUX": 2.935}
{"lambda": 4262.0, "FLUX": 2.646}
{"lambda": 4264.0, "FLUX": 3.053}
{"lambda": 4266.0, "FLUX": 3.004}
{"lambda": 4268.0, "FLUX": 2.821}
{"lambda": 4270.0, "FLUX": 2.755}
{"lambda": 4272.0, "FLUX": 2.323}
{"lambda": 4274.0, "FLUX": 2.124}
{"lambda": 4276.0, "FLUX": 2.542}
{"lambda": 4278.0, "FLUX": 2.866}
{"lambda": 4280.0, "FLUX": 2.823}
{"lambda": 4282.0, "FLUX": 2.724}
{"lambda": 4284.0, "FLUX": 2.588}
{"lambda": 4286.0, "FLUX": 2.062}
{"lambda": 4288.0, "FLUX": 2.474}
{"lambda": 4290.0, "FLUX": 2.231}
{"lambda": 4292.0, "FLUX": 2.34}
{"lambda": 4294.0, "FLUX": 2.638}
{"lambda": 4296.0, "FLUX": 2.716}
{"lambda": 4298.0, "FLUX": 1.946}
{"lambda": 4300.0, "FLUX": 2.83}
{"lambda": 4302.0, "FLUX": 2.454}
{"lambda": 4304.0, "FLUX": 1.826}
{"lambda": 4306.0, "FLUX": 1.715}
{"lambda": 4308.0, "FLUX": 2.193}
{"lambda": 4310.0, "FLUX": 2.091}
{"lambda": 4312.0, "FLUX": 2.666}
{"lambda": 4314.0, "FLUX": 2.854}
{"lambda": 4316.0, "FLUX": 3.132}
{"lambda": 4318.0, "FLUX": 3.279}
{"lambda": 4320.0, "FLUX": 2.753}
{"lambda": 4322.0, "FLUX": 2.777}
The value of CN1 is 0.025 mag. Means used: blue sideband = 2.26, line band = 2.4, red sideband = 2.79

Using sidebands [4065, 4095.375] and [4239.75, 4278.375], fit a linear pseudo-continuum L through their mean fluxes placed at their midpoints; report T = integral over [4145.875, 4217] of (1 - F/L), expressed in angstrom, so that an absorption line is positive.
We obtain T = 4.2 angstrom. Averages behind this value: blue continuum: 2.4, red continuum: 2.8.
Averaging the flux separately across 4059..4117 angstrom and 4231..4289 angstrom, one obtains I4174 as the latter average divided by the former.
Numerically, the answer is 1.2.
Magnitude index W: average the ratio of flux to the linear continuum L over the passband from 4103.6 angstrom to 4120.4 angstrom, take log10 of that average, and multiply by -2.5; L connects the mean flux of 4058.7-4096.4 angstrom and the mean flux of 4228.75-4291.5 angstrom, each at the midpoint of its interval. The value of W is 0.07 mag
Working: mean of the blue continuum 2.38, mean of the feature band 2.29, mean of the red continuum 2.72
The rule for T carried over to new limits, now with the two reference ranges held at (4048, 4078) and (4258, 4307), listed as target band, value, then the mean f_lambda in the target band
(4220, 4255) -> -1.89 angstrom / 2.66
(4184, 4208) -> -1.03 angstrom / 2.61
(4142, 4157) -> -0.27 angstrom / 2.54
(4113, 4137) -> -0.46 angstrom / 2.53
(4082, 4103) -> 1.66 angstrom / 2.28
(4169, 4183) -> 1.65 angstrom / 2.21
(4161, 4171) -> 1.31 angstrom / 2.17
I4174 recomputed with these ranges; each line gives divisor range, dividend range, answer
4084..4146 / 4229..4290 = 1.13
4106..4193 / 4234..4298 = 1.10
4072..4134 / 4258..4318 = 1.09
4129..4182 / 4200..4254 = 1.09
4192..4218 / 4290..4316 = 0.91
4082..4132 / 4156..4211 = 1.04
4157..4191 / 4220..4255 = 1.12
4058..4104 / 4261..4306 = 1.10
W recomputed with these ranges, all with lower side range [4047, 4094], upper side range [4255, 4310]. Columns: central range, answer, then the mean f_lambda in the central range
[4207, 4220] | -0.06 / 2.65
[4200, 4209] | -0.01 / 2.54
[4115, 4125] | 0.02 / 2.44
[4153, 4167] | 0.07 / 2.33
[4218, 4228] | 0.05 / 2.4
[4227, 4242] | -0.03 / 2.59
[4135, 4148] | -0.11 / 2.77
